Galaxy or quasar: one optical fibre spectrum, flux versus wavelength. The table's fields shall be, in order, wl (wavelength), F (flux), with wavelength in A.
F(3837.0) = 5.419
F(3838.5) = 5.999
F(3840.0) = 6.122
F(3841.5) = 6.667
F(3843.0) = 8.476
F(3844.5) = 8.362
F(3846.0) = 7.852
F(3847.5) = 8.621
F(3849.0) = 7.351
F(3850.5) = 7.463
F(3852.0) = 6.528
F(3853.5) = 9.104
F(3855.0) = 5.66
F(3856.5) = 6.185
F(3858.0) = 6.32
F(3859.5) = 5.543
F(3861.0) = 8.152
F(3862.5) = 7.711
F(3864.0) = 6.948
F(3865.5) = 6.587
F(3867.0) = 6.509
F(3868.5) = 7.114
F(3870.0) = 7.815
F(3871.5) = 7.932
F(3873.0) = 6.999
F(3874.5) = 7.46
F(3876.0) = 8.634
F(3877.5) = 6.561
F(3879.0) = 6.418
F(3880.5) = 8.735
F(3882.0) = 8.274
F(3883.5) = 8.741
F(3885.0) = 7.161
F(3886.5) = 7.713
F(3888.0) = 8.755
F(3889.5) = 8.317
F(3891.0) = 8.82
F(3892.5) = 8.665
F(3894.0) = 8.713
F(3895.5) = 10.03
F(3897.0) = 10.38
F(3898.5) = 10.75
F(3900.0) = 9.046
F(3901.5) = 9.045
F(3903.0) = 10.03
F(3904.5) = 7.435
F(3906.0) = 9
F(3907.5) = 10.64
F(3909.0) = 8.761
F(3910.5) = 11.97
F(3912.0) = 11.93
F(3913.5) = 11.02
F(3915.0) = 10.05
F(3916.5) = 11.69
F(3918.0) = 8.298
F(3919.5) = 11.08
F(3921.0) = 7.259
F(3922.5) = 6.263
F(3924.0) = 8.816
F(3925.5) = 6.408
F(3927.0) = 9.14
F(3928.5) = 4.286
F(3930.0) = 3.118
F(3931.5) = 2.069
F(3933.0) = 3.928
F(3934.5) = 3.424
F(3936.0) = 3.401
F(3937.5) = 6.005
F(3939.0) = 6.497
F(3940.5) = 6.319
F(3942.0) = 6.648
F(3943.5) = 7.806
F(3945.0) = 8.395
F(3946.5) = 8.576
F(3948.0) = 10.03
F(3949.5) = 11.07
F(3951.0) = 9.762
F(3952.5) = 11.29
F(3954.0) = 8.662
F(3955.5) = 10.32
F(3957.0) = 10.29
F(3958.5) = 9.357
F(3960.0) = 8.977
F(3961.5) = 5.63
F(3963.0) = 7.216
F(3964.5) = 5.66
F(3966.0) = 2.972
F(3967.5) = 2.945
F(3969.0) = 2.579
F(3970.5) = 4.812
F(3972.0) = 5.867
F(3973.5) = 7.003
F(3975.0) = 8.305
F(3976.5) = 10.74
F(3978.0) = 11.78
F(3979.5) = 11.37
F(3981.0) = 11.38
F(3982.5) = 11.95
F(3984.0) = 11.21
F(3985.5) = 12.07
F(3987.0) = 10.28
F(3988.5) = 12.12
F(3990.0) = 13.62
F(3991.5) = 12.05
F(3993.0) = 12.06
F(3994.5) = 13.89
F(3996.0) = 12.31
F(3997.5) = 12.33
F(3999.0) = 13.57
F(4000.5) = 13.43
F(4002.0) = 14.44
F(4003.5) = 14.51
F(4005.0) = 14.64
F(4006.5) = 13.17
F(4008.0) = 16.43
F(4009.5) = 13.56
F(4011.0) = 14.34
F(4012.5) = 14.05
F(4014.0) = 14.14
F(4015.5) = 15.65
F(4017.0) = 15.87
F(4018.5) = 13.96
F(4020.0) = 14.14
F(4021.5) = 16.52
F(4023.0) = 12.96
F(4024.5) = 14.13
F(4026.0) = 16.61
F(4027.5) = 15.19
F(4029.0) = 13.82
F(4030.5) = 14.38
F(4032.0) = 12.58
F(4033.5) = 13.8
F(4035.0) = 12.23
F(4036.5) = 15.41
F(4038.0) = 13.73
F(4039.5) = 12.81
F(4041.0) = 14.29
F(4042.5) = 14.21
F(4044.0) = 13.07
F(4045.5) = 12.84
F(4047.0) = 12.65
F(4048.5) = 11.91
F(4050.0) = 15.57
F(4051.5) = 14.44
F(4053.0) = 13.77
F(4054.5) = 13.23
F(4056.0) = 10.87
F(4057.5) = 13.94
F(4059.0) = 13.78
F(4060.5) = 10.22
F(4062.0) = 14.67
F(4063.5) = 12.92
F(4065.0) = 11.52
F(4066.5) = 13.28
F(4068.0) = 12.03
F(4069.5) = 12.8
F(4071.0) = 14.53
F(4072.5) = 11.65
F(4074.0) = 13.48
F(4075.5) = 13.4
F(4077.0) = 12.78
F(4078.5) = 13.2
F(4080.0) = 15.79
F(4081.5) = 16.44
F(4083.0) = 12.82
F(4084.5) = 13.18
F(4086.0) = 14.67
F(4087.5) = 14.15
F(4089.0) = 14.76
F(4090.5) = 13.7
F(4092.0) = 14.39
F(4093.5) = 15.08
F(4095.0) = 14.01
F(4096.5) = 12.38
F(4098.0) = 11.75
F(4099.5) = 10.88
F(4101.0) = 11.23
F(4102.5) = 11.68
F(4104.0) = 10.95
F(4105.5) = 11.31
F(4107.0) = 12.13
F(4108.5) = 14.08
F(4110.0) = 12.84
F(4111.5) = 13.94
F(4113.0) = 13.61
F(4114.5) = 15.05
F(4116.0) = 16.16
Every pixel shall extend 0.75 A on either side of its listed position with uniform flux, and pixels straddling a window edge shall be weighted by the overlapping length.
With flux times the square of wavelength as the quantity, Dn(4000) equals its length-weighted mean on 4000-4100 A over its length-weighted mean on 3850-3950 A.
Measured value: 1.9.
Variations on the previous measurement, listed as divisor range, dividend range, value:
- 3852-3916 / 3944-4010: 1.29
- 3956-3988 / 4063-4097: 1.74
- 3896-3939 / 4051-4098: 1.82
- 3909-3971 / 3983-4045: 1.91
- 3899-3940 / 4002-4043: 1.94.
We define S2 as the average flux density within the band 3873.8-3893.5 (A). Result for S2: 8.03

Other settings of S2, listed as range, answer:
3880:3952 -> 8.22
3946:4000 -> 9.58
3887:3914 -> 9.6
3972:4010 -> 12.2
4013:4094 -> 13.8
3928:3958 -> 7.14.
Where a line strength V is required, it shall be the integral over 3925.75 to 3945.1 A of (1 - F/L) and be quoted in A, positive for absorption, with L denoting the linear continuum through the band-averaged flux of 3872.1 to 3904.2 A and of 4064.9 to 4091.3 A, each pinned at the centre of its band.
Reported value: 8.7 A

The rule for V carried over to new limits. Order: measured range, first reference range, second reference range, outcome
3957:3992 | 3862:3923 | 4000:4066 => 9.18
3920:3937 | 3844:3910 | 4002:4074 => 7.68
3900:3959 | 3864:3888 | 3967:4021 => 7.69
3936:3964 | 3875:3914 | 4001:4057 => 7.03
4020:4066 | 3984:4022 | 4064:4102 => -0.36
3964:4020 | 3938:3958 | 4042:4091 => -3.93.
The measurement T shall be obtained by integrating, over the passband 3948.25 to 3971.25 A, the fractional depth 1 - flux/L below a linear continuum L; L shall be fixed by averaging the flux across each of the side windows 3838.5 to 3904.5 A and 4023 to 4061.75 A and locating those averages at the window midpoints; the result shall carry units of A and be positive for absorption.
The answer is 6.9 A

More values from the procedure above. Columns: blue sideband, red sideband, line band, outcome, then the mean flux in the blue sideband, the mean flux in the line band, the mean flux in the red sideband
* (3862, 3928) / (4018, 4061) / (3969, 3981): 3.3 A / 8.61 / 8.36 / 13.7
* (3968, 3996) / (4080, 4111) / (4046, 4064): -1.6 A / 10.2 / 13.2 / 13.2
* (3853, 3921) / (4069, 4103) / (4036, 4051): -1.5 A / 8.49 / 13.6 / 13.4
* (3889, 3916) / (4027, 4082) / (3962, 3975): 7.2 A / 9.73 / 5.09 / 13.4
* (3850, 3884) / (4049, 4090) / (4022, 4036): -2.1 A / 7.27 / 14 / 13.5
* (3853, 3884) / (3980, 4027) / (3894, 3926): -1.2 A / 7.28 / 9.52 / 13.6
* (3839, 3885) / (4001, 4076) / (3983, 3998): -0.2 A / 7.35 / 12.2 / 13.8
